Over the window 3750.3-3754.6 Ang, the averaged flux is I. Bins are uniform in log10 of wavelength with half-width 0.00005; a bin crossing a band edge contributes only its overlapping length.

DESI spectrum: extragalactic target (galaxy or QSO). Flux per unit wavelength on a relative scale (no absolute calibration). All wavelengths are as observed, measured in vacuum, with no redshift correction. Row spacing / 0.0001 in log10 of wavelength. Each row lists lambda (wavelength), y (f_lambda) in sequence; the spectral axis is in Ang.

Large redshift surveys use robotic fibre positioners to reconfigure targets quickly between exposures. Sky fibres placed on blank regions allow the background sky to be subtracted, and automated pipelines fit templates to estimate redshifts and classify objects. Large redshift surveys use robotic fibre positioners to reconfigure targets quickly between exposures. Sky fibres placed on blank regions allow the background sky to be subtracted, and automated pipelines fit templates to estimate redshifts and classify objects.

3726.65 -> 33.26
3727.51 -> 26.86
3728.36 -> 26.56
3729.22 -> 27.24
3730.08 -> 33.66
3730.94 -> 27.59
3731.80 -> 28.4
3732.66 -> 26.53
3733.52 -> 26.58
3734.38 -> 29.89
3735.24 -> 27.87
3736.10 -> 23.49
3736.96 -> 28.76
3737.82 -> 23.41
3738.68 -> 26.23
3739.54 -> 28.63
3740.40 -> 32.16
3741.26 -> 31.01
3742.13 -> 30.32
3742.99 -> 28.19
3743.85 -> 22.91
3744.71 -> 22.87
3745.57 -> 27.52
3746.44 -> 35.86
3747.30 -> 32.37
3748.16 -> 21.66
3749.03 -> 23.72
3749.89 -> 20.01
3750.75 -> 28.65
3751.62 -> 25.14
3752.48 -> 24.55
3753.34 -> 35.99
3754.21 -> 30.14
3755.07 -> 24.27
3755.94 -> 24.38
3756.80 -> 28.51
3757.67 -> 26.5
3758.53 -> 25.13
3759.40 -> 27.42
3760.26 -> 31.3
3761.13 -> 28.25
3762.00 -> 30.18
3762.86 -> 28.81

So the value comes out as 28.8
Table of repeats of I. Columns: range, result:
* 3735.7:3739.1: 25.5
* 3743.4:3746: 24.5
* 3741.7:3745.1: 26.2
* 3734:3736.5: 27.1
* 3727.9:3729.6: 27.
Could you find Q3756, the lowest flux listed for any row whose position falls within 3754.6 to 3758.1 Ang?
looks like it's 24.27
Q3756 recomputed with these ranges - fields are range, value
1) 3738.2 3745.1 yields 22.87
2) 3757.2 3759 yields 25.13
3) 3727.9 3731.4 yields 26.56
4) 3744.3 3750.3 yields 20.01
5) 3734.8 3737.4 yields 23.49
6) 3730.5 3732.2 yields 27.59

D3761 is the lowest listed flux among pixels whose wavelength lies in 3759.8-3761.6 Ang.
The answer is 28.25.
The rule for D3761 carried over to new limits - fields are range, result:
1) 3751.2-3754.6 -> 24.55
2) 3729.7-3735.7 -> 26.53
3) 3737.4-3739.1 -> 23.41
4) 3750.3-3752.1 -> 25.14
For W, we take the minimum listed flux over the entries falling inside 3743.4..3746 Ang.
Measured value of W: 22.87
